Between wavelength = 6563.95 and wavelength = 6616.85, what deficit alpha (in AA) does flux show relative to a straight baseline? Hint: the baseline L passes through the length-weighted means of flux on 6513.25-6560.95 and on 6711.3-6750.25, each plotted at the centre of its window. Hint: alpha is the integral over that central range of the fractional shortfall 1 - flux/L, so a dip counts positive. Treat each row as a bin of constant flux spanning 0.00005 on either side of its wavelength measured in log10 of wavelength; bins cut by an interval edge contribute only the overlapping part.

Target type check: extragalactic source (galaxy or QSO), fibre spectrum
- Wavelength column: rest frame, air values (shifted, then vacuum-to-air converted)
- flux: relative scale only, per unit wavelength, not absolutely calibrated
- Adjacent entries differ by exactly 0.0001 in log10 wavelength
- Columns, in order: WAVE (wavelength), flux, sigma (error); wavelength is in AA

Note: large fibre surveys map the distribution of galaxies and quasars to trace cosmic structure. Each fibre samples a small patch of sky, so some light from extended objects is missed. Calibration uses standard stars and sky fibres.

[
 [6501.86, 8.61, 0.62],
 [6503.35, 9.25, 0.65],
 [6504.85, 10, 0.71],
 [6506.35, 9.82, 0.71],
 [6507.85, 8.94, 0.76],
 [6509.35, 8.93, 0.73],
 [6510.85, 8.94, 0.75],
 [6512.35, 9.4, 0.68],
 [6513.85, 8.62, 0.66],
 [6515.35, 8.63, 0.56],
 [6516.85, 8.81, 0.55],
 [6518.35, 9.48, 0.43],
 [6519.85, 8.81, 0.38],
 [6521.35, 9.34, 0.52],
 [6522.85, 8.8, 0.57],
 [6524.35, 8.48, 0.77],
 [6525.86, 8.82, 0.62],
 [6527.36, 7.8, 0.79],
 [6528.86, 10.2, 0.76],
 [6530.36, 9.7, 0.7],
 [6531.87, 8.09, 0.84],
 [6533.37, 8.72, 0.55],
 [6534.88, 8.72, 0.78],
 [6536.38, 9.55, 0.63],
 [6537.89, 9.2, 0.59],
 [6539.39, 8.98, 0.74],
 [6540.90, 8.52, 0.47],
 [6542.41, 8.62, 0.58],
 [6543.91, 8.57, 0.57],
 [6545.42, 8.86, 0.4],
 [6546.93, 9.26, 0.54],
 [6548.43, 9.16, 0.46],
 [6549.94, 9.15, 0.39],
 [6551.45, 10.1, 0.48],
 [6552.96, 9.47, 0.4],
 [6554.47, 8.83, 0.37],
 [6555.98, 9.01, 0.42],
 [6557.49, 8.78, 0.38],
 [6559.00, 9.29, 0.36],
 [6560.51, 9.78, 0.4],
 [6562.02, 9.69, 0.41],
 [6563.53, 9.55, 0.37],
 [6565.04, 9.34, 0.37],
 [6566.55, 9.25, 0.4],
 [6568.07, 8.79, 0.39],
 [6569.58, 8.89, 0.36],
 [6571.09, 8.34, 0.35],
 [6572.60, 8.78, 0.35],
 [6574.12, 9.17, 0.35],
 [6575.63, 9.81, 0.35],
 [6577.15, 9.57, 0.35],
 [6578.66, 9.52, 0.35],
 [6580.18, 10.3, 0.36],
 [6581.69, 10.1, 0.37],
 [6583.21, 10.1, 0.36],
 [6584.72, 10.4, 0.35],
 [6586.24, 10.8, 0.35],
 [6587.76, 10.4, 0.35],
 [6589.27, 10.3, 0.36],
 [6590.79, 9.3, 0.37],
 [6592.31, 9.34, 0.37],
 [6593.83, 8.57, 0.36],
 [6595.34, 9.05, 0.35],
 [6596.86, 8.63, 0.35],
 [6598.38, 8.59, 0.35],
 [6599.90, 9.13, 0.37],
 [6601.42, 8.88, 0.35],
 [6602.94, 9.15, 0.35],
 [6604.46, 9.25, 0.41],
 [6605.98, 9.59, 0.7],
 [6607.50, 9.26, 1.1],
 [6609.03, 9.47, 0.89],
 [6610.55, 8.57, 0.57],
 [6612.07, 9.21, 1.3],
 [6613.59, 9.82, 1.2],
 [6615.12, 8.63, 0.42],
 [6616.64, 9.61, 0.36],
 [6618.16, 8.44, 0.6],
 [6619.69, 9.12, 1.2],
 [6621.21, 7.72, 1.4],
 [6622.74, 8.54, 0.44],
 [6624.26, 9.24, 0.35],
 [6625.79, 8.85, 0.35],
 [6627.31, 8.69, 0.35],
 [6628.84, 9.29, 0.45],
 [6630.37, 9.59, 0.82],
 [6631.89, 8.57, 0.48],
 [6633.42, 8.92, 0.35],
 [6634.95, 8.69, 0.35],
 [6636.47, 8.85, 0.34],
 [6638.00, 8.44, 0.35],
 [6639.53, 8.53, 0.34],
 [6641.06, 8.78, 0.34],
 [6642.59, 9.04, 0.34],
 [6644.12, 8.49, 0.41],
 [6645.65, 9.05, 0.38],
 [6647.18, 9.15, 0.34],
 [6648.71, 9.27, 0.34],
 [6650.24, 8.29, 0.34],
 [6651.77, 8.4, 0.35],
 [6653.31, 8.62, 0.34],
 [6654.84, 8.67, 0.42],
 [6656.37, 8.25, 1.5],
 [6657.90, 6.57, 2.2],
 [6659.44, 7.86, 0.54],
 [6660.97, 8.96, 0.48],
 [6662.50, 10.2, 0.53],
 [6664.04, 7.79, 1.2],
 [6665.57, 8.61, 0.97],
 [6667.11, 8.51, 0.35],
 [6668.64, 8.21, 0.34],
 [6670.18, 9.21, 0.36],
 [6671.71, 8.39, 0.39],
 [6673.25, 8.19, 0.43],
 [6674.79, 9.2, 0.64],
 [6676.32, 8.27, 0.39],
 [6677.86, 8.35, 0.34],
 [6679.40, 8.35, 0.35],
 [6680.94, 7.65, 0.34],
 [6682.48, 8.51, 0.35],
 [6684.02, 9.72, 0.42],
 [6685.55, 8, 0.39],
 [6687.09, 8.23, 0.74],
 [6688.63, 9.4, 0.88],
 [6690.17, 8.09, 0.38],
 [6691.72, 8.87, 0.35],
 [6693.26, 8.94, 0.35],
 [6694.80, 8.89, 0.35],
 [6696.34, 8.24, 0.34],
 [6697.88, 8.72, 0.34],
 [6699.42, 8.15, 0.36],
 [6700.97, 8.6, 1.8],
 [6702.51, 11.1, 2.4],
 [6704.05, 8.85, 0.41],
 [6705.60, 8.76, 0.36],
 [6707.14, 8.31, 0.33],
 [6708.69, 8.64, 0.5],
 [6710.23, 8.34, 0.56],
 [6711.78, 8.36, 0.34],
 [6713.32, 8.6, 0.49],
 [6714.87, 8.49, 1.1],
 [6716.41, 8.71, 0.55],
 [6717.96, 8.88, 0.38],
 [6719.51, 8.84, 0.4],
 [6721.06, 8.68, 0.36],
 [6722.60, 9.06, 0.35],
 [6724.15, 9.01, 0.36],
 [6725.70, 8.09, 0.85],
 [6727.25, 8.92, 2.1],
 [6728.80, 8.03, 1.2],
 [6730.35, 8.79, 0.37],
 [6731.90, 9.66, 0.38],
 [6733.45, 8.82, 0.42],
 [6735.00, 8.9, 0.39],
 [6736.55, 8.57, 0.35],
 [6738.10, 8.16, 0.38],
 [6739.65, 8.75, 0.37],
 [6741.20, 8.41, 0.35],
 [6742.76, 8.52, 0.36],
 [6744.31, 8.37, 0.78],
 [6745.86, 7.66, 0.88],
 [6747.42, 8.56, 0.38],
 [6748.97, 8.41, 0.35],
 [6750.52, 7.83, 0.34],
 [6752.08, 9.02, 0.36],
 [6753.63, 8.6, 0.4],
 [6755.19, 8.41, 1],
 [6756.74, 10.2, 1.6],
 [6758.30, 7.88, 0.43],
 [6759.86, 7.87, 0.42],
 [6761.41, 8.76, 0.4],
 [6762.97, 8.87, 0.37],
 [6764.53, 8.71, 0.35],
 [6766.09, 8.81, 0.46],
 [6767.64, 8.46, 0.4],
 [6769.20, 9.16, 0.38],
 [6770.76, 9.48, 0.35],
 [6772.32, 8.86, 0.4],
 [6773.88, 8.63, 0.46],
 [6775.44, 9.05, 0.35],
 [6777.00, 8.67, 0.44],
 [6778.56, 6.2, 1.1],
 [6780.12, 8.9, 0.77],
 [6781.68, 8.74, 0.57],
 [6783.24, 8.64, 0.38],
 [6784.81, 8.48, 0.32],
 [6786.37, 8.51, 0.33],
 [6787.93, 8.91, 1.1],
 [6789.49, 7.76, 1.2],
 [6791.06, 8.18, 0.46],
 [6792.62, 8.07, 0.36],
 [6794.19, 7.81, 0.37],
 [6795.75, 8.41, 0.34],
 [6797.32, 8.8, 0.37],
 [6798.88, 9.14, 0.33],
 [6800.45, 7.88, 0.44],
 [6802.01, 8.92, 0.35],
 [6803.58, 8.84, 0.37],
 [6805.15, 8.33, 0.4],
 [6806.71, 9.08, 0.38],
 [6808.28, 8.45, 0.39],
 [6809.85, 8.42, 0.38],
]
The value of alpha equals -2.8 AA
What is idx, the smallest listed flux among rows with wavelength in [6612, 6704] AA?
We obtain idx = 6.57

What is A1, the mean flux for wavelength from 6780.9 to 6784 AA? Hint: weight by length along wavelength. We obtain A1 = 8.7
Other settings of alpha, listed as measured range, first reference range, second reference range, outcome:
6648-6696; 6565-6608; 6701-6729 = 2.42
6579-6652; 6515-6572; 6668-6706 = -2.31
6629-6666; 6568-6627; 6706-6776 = 1.59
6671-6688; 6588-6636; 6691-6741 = 0.76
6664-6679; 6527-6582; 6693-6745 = 0.58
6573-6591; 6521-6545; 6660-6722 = -2.39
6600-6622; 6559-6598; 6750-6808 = 0.69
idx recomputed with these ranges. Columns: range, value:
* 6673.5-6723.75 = 7.65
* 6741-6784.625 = 6.2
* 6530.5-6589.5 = 8.09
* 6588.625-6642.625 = 7.72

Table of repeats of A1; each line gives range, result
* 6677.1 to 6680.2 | 8.33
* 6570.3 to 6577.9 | 9.13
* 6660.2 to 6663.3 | 9.57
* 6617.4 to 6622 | 8.42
